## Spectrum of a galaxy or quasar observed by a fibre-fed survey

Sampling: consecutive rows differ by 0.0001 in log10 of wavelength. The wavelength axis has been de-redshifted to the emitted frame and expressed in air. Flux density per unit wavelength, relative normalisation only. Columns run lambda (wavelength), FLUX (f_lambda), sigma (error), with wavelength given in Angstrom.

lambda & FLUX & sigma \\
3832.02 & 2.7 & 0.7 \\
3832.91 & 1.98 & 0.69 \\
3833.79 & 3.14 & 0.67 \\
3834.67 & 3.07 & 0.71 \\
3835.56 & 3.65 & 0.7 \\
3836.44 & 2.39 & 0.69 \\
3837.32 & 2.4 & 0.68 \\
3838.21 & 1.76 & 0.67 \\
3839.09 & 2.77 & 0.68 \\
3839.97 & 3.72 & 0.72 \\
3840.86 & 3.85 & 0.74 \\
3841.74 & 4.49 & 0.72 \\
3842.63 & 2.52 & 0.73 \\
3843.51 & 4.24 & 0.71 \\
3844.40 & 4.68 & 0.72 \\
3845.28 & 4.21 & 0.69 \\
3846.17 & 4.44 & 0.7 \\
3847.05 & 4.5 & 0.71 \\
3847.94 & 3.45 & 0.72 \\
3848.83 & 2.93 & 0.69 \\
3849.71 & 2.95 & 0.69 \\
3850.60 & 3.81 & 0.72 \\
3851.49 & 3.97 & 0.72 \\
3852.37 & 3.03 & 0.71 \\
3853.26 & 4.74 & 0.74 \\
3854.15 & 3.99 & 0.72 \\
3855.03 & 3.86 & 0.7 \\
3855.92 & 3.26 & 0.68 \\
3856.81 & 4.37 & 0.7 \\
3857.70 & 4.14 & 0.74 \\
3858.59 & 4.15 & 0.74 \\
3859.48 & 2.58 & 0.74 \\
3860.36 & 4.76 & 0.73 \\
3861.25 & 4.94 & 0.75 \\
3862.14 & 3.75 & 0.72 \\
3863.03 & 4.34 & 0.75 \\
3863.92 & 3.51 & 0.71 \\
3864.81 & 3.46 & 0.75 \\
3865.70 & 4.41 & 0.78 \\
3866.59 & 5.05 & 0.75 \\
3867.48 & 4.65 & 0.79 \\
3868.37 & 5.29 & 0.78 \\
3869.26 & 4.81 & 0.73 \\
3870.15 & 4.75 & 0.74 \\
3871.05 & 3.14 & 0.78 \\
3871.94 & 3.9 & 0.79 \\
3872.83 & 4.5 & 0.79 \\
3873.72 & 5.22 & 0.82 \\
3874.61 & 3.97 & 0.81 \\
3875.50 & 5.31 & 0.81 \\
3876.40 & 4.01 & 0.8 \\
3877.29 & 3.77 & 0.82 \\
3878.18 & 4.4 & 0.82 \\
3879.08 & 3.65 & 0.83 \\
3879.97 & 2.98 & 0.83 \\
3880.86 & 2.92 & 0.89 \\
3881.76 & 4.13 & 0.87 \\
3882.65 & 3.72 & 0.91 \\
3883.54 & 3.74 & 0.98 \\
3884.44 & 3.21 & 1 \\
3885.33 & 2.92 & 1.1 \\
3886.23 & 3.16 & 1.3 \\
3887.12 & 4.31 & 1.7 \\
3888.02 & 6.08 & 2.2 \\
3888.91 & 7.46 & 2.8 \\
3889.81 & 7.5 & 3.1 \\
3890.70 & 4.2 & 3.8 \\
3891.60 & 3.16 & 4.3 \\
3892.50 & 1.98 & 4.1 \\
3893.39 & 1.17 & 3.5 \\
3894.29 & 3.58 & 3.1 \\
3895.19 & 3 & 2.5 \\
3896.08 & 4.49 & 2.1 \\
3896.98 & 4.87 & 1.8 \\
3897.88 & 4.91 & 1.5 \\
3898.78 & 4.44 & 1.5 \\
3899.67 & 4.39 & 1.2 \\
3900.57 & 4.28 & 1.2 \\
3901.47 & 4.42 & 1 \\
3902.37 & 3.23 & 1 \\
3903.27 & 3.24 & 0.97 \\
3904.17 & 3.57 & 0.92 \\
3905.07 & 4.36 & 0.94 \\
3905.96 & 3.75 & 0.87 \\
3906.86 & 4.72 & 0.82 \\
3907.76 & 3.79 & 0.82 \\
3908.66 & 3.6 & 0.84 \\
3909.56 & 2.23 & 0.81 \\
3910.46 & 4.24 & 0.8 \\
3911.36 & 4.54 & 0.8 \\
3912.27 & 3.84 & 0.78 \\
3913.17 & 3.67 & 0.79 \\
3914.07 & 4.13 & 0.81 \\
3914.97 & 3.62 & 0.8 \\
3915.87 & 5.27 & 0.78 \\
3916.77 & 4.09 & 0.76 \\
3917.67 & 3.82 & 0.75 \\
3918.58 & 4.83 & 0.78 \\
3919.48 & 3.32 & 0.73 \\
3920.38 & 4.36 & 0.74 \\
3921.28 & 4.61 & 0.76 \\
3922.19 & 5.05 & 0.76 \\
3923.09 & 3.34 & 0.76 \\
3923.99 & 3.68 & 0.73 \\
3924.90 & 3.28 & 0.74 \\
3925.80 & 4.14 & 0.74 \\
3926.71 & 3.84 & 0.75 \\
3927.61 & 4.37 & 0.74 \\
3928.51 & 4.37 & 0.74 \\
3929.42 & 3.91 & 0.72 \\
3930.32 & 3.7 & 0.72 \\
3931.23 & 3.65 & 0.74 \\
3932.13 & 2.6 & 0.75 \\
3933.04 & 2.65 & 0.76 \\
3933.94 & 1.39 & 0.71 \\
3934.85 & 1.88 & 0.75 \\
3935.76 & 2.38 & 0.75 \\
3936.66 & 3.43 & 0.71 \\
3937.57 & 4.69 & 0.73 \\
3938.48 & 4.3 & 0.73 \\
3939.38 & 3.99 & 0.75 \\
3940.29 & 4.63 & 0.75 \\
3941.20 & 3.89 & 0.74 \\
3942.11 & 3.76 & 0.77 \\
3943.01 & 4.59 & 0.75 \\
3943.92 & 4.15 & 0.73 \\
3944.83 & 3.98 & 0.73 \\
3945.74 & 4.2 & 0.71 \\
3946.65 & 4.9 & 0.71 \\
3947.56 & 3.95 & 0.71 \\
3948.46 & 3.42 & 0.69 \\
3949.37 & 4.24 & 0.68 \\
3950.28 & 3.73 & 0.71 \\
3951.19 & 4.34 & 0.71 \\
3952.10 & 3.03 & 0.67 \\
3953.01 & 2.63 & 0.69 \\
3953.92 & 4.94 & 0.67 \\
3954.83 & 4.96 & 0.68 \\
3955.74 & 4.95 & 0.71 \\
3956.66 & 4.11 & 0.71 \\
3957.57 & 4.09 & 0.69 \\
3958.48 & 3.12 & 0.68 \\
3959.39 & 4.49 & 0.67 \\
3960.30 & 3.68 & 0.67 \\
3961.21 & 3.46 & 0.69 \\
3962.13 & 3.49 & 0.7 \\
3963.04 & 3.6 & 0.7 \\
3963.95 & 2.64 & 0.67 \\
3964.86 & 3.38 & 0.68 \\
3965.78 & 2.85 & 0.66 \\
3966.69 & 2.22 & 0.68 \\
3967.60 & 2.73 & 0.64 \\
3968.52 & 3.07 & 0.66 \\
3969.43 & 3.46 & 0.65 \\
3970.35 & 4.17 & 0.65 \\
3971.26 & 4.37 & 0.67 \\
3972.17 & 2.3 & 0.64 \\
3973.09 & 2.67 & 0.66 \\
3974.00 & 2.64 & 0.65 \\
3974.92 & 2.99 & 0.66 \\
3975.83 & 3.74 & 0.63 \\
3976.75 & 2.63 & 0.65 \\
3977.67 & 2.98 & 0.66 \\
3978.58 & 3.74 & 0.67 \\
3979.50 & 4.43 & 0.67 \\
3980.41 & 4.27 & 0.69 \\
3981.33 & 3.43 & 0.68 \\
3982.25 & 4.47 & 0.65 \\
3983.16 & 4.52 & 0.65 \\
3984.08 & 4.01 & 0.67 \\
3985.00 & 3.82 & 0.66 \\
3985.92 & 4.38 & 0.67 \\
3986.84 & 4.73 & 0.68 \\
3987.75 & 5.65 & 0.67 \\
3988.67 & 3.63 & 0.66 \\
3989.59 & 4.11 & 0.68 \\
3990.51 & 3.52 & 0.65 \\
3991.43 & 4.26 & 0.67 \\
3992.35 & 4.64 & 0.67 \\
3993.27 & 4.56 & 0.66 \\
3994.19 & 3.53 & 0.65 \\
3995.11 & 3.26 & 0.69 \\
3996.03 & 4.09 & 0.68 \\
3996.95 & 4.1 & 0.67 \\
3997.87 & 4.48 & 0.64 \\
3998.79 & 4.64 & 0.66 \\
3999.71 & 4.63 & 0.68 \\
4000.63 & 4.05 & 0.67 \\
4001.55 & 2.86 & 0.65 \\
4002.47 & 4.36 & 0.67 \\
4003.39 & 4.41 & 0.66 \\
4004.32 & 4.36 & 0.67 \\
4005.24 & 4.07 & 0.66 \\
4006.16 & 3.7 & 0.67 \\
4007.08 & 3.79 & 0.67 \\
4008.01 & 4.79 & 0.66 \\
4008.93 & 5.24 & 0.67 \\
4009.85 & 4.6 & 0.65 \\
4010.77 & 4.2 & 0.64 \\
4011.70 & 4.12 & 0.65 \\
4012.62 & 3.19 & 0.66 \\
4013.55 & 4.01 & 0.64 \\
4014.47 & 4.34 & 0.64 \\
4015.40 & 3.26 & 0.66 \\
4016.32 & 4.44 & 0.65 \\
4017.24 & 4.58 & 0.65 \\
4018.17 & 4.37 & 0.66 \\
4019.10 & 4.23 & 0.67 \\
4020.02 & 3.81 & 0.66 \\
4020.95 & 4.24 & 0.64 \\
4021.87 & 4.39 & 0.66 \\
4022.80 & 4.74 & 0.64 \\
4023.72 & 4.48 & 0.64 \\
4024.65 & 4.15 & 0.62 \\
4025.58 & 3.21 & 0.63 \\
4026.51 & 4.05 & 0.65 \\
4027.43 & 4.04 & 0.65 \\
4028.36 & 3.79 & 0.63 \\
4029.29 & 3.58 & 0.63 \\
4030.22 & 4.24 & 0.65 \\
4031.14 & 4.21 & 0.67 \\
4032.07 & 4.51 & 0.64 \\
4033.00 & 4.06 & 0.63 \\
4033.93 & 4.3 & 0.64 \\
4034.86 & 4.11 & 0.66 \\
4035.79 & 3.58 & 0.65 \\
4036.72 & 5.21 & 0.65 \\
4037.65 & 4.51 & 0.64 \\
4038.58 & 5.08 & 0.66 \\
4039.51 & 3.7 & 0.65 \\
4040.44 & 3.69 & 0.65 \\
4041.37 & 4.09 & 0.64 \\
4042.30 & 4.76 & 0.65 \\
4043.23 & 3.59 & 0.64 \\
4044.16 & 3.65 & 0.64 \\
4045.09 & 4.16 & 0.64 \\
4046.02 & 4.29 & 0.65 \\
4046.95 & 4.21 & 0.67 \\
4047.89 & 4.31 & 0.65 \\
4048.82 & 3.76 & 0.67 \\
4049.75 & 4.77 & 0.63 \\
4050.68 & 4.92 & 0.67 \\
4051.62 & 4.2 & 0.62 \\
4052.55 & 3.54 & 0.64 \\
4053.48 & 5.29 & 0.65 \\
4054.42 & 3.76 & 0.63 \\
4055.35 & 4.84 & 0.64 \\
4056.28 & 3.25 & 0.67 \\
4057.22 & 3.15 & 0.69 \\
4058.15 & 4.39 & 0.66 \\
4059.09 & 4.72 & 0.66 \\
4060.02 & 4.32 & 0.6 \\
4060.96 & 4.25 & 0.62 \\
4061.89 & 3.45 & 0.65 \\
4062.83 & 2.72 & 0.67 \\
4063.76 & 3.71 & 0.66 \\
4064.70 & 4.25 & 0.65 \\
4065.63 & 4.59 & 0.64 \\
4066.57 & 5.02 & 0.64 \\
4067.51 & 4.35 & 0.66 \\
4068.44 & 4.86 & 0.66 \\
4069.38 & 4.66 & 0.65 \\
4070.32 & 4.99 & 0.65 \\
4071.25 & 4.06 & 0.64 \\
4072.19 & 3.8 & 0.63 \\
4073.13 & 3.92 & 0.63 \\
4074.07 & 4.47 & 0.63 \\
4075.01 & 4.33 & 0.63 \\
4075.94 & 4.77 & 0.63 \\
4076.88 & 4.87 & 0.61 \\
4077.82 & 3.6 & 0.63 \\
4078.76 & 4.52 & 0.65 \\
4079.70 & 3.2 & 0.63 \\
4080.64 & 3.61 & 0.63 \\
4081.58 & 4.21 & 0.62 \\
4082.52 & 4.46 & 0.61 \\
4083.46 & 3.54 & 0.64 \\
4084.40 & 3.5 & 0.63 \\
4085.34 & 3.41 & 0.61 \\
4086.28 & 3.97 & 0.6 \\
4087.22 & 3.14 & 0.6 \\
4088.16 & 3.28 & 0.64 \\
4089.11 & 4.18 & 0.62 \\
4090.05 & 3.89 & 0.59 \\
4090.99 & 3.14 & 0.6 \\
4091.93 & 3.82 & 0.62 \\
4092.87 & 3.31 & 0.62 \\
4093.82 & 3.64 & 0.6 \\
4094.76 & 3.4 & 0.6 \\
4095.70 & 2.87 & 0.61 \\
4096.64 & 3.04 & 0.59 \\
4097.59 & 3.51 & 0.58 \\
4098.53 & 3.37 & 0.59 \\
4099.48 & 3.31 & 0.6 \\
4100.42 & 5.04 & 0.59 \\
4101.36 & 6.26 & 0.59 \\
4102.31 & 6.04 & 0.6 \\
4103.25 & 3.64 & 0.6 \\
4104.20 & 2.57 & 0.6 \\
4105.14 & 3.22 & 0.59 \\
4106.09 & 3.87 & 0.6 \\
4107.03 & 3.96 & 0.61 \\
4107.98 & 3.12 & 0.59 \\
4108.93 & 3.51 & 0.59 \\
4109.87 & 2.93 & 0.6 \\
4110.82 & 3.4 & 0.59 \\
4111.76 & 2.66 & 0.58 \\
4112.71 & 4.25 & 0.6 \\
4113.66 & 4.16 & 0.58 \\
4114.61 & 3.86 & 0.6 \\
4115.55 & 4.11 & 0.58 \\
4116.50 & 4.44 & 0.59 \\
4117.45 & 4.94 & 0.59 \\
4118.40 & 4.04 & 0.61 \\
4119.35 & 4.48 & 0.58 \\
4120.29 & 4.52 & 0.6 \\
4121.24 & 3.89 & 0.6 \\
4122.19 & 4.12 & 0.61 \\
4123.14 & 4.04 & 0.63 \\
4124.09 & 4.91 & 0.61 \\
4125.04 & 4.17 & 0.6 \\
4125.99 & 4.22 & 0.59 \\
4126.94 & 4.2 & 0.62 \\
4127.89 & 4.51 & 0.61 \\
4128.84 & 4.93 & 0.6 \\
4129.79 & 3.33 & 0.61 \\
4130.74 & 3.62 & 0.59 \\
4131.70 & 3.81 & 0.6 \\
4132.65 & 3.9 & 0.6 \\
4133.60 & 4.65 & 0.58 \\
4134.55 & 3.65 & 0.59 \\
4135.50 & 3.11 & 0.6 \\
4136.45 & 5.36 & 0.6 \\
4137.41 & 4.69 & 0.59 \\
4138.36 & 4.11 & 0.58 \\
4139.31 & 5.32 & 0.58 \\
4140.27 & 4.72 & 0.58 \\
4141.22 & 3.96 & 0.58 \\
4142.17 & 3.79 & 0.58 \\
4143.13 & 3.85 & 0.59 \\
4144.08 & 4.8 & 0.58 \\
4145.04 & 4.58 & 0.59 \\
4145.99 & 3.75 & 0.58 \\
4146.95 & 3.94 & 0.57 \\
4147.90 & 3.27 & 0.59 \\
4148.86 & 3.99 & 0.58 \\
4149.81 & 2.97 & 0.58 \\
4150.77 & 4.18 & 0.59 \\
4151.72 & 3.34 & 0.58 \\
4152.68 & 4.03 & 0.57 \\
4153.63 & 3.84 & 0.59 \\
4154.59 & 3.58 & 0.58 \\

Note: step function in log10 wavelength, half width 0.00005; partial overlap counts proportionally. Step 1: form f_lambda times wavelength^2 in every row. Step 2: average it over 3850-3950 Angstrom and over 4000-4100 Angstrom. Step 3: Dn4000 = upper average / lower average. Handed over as 1.1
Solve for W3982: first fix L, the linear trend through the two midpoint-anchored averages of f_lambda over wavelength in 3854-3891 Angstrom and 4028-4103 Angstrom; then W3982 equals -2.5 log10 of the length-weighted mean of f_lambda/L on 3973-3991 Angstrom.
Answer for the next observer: 0.08 mag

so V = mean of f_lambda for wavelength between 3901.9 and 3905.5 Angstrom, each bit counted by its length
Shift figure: 3.6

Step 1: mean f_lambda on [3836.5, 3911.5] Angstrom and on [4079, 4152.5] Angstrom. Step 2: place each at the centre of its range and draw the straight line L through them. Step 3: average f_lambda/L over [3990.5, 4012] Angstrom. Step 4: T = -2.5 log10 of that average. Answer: -0.07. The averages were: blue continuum 3.95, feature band 4.19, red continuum 3.93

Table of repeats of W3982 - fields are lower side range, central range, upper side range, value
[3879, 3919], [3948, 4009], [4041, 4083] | 0.07 mag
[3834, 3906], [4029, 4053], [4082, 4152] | -0.07 mag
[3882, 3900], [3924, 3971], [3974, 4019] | 0.12 mag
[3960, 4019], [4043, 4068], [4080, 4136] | -0.07 mag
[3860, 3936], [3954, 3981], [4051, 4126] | 0.14 mag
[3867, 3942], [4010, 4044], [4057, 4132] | -0.04 mag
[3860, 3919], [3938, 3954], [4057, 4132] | 0.01 mag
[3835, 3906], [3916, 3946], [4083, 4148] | 0.04 mag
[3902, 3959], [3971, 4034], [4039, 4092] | -0.01 mag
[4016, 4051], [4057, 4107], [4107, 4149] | 0.05 mag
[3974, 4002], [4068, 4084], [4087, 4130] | -0.08 mag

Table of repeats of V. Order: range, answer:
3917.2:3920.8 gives 4.08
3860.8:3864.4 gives 4.13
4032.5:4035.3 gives 4.16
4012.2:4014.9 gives 3.85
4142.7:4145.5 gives 4.42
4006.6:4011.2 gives 4.53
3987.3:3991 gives 4.22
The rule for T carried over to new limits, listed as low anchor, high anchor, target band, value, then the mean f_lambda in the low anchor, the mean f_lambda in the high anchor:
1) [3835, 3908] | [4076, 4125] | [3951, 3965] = 0.03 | 3.95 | 3.87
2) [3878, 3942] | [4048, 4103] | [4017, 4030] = -0.03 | 3.87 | 4.06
